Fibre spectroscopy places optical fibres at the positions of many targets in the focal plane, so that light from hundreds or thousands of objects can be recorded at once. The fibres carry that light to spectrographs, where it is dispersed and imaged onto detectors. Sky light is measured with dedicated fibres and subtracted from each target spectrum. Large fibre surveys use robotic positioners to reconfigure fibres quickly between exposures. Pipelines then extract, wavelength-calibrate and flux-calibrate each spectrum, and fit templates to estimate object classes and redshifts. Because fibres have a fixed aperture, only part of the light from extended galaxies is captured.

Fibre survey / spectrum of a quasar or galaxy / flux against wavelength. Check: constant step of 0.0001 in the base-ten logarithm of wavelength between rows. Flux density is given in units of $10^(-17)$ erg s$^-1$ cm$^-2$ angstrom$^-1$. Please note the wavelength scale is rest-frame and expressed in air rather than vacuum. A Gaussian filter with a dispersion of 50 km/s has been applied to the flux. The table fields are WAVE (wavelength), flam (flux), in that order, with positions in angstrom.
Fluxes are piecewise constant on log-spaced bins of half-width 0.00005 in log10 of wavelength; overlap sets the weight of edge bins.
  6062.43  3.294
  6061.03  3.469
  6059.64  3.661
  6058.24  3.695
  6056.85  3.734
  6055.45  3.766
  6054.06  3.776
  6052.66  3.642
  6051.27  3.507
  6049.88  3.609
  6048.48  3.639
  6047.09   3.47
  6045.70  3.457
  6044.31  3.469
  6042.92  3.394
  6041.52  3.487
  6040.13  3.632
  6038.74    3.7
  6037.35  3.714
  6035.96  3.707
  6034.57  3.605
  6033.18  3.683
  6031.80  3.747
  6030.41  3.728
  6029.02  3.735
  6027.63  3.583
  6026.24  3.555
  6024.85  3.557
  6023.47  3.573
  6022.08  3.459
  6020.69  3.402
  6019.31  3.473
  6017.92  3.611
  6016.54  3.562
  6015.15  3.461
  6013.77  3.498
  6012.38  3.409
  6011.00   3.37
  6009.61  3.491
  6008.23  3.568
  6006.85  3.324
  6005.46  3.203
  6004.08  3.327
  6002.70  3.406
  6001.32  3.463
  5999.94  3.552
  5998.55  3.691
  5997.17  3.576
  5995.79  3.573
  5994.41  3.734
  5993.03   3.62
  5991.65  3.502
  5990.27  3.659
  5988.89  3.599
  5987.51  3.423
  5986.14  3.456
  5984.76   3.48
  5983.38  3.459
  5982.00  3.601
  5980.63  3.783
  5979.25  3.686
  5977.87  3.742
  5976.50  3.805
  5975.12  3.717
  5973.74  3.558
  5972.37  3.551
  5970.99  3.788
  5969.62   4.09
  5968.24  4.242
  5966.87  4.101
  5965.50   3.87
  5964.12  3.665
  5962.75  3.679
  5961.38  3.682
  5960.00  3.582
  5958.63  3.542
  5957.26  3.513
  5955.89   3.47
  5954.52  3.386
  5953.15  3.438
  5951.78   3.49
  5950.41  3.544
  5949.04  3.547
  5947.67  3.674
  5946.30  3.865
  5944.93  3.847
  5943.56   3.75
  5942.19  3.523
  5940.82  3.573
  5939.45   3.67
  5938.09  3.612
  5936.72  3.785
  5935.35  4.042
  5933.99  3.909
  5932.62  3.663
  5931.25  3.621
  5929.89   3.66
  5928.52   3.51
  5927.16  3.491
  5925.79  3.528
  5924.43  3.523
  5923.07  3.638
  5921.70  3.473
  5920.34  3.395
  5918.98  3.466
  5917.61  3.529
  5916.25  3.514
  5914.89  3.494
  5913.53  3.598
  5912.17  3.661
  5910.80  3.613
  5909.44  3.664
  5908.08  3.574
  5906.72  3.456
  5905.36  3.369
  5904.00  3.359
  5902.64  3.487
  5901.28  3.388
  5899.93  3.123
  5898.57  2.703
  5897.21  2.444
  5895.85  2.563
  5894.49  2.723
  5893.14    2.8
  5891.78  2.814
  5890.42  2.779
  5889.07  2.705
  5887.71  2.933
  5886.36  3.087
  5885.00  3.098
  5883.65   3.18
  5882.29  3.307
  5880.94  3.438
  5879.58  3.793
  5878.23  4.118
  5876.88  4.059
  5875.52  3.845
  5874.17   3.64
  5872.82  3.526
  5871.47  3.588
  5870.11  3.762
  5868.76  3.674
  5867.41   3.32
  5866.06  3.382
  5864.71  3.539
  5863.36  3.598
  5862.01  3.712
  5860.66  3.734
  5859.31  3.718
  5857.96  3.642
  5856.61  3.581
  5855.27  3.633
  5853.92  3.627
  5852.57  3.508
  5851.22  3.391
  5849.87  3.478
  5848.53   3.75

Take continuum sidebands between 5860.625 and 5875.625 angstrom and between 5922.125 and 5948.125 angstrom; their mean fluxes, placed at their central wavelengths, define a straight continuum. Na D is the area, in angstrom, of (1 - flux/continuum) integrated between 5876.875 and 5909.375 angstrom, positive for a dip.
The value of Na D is 4.1 angstrom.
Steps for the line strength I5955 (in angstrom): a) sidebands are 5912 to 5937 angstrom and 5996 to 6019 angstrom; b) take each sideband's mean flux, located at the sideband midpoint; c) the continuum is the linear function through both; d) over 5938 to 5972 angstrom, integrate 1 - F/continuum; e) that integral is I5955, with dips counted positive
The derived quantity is -1.27 angstrom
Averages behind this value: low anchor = 3.6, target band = 3.69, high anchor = 3.47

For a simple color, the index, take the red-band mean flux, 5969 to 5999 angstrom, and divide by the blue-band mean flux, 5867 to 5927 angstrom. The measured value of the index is 1.08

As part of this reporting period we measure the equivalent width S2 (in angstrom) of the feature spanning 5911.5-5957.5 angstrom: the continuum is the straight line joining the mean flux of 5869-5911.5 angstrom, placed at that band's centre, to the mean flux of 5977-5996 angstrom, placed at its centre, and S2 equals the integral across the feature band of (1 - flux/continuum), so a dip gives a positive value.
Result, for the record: -2.3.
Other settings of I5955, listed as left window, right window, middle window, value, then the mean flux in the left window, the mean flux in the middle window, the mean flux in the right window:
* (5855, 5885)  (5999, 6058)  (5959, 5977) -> -1.1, 3.62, 3.79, 3.55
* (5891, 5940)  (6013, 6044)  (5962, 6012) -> -1.4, 3.41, 3.62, 3.58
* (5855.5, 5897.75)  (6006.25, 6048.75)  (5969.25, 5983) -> -0.9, 3.36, 3.72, 3.55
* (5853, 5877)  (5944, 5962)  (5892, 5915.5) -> 2.5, 3.63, 3.23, 3.58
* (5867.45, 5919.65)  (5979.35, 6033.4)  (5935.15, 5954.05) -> -1.3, 3.34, 3.65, 3.54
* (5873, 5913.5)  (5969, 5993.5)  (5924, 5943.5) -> -1.2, 3.27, 3.66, 3.64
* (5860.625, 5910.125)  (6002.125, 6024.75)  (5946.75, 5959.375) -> -0.5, 3.33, 3.52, 3.45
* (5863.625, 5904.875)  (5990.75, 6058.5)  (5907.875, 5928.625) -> -1.2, 3.28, 3.54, 3.56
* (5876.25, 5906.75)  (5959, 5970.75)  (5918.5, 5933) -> -0.3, 3.15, 3.54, 3.85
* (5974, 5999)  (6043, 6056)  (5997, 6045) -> 0.8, 3.62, 3.53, 3.58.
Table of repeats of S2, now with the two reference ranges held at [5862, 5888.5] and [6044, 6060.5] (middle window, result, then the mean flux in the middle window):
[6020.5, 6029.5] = 0.1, 3.55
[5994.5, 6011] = 0.5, 3.47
